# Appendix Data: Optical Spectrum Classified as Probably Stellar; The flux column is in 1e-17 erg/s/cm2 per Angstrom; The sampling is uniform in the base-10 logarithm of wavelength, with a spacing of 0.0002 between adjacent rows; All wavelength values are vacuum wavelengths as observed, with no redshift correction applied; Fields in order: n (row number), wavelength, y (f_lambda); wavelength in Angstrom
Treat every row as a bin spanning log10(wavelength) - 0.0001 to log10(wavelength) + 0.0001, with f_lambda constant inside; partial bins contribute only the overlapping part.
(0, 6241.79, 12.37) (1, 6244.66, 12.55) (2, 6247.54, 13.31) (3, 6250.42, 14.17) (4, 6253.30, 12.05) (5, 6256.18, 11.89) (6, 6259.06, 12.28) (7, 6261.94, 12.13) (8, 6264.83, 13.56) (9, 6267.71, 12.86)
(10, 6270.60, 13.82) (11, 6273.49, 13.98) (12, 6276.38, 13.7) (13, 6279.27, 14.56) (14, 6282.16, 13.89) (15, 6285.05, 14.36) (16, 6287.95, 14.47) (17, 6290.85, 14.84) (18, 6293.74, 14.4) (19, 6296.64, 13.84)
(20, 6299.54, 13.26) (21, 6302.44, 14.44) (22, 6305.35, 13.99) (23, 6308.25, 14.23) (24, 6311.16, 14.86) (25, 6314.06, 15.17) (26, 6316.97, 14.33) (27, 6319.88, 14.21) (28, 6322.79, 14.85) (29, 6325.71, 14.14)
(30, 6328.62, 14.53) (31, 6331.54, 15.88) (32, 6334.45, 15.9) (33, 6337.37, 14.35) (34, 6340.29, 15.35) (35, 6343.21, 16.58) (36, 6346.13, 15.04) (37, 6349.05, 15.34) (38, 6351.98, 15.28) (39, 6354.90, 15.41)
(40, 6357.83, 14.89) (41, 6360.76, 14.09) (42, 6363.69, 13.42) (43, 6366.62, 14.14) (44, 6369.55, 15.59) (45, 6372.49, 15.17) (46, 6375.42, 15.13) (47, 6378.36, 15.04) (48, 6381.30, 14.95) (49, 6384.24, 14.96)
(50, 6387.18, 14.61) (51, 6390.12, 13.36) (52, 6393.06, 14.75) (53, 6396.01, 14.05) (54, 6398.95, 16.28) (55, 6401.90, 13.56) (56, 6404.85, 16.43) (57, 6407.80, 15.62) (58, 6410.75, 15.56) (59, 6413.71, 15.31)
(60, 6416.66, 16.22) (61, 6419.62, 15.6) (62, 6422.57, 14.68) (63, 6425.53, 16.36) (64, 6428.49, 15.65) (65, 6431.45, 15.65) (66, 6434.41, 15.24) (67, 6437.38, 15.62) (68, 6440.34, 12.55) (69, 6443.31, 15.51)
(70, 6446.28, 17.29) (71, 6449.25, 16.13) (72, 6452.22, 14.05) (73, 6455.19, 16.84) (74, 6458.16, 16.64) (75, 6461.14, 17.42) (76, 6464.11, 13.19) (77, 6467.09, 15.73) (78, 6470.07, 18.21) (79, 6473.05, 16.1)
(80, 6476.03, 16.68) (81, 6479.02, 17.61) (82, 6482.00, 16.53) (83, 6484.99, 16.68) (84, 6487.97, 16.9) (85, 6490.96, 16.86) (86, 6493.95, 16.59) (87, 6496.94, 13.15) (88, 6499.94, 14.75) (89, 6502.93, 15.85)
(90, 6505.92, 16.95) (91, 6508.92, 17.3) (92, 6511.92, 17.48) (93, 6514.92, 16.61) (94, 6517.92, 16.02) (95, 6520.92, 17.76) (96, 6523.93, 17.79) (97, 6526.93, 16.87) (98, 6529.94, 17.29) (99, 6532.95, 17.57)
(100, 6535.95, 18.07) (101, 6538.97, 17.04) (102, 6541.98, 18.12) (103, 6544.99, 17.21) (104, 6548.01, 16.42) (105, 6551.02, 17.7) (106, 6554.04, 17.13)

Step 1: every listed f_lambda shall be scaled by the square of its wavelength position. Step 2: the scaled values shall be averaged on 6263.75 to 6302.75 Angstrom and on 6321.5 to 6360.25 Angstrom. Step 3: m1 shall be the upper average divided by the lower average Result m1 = 1.10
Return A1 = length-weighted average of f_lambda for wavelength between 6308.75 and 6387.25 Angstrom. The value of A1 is 14.9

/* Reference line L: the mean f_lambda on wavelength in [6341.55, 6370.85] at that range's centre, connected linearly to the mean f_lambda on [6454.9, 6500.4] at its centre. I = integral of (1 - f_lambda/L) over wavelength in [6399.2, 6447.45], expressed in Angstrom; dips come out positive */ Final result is 0.76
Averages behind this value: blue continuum 15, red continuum 16.3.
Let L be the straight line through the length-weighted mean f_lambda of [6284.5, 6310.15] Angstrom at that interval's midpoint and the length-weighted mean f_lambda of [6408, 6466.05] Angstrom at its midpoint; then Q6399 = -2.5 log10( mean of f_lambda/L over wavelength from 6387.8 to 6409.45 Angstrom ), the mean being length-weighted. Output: 0.02 mag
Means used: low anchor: 14.2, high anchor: 15.6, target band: 14.9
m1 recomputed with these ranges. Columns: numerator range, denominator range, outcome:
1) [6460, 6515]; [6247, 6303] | 1.28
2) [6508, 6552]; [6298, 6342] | 1.26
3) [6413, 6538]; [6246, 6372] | 1.20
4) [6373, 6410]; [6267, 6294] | 1.09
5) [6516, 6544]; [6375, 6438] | 1.19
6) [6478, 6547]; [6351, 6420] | 1.17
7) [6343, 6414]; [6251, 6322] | 1.11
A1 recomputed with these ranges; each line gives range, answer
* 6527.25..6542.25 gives 17.5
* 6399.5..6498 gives 15.8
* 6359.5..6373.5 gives 14.5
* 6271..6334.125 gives 14.4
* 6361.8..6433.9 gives 15.1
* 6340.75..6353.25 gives 15.5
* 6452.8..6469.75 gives 16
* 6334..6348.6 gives 15.4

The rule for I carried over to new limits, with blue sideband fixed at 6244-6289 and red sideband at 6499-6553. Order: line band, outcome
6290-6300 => -0.26 Angstrom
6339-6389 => -0.82 Angstrom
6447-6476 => 0.09 Angstrom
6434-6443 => 0.74 Angstrom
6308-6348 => -2.11 Angstrom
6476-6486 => -0.30 Angstrom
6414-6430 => -0.10 Angstrom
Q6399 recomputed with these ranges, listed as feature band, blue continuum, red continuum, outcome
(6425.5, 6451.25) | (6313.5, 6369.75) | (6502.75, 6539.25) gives 0.04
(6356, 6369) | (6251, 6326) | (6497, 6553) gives 0.04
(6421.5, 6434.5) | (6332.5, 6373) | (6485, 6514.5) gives 0.01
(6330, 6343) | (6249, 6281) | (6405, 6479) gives -0.09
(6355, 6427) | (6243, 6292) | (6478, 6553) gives 0.01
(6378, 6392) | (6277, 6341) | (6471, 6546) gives 0.06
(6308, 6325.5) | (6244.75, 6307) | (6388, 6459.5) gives -0.04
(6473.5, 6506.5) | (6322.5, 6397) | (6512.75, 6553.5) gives 0.03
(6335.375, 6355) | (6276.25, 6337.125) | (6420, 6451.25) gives -0.04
